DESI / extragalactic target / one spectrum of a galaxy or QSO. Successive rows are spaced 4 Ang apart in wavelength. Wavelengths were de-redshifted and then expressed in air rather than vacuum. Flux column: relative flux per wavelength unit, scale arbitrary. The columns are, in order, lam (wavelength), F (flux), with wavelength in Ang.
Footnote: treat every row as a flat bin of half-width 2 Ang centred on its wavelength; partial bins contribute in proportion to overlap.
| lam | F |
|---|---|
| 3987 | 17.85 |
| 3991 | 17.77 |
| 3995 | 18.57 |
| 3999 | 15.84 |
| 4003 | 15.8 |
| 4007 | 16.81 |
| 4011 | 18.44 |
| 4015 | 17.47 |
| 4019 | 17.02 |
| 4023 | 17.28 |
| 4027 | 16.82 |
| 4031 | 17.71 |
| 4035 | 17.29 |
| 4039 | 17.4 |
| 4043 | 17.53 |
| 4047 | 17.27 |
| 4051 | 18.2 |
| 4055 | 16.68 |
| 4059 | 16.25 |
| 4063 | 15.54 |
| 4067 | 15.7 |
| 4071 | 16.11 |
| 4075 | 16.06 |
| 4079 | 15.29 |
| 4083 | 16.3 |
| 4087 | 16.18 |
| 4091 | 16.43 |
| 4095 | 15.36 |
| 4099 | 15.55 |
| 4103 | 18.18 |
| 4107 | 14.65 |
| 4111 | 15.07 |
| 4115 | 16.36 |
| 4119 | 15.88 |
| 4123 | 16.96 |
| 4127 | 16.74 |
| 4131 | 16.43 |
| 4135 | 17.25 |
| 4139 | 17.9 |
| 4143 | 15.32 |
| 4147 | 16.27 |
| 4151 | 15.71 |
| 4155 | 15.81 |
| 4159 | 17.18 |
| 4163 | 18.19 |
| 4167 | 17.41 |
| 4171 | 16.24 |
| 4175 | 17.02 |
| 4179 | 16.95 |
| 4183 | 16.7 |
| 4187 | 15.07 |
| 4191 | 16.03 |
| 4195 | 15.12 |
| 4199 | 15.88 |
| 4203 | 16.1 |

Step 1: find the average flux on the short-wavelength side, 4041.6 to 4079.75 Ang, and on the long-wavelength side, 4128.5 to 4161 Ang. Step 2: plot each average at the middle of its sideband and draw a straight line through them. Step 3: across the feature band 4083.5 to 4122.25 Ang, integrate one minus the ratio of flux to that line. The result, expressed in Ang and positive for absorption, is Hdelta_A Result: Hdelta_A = 1.13 Ang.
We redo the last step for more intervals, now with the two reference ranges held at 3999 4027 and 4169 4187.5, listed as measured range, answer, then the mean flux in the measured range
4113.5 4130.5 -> 0.20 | 16.5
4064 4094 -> 1.50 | 16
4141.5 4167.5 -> 0.07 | 16.5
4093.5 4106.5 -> 0.42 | 16.2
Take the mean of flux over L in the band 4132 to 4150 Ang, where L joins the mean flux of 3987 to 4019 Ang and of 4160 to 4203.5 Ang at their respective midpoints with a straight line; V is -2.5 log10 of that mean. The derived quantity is 0.00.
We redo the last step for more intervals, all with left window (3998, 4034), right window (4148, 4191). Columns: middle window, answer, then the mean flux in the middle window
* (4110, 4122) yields 0.055 mag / 15.9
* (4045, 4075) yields 0.028 mag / 16.5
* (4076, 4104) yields 0.048 mag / 16.1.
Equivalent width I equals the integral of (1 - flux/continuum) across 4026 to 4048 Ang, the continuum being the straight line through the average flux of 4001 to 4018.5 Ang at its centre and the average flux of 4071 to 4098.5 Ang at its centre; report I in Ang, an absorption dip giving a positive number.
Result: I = -0.9 Ang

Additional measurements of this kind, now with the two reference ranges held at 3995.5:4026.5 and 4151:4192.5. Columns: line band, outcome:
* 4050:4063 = 0.1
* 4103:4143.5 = 0.9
